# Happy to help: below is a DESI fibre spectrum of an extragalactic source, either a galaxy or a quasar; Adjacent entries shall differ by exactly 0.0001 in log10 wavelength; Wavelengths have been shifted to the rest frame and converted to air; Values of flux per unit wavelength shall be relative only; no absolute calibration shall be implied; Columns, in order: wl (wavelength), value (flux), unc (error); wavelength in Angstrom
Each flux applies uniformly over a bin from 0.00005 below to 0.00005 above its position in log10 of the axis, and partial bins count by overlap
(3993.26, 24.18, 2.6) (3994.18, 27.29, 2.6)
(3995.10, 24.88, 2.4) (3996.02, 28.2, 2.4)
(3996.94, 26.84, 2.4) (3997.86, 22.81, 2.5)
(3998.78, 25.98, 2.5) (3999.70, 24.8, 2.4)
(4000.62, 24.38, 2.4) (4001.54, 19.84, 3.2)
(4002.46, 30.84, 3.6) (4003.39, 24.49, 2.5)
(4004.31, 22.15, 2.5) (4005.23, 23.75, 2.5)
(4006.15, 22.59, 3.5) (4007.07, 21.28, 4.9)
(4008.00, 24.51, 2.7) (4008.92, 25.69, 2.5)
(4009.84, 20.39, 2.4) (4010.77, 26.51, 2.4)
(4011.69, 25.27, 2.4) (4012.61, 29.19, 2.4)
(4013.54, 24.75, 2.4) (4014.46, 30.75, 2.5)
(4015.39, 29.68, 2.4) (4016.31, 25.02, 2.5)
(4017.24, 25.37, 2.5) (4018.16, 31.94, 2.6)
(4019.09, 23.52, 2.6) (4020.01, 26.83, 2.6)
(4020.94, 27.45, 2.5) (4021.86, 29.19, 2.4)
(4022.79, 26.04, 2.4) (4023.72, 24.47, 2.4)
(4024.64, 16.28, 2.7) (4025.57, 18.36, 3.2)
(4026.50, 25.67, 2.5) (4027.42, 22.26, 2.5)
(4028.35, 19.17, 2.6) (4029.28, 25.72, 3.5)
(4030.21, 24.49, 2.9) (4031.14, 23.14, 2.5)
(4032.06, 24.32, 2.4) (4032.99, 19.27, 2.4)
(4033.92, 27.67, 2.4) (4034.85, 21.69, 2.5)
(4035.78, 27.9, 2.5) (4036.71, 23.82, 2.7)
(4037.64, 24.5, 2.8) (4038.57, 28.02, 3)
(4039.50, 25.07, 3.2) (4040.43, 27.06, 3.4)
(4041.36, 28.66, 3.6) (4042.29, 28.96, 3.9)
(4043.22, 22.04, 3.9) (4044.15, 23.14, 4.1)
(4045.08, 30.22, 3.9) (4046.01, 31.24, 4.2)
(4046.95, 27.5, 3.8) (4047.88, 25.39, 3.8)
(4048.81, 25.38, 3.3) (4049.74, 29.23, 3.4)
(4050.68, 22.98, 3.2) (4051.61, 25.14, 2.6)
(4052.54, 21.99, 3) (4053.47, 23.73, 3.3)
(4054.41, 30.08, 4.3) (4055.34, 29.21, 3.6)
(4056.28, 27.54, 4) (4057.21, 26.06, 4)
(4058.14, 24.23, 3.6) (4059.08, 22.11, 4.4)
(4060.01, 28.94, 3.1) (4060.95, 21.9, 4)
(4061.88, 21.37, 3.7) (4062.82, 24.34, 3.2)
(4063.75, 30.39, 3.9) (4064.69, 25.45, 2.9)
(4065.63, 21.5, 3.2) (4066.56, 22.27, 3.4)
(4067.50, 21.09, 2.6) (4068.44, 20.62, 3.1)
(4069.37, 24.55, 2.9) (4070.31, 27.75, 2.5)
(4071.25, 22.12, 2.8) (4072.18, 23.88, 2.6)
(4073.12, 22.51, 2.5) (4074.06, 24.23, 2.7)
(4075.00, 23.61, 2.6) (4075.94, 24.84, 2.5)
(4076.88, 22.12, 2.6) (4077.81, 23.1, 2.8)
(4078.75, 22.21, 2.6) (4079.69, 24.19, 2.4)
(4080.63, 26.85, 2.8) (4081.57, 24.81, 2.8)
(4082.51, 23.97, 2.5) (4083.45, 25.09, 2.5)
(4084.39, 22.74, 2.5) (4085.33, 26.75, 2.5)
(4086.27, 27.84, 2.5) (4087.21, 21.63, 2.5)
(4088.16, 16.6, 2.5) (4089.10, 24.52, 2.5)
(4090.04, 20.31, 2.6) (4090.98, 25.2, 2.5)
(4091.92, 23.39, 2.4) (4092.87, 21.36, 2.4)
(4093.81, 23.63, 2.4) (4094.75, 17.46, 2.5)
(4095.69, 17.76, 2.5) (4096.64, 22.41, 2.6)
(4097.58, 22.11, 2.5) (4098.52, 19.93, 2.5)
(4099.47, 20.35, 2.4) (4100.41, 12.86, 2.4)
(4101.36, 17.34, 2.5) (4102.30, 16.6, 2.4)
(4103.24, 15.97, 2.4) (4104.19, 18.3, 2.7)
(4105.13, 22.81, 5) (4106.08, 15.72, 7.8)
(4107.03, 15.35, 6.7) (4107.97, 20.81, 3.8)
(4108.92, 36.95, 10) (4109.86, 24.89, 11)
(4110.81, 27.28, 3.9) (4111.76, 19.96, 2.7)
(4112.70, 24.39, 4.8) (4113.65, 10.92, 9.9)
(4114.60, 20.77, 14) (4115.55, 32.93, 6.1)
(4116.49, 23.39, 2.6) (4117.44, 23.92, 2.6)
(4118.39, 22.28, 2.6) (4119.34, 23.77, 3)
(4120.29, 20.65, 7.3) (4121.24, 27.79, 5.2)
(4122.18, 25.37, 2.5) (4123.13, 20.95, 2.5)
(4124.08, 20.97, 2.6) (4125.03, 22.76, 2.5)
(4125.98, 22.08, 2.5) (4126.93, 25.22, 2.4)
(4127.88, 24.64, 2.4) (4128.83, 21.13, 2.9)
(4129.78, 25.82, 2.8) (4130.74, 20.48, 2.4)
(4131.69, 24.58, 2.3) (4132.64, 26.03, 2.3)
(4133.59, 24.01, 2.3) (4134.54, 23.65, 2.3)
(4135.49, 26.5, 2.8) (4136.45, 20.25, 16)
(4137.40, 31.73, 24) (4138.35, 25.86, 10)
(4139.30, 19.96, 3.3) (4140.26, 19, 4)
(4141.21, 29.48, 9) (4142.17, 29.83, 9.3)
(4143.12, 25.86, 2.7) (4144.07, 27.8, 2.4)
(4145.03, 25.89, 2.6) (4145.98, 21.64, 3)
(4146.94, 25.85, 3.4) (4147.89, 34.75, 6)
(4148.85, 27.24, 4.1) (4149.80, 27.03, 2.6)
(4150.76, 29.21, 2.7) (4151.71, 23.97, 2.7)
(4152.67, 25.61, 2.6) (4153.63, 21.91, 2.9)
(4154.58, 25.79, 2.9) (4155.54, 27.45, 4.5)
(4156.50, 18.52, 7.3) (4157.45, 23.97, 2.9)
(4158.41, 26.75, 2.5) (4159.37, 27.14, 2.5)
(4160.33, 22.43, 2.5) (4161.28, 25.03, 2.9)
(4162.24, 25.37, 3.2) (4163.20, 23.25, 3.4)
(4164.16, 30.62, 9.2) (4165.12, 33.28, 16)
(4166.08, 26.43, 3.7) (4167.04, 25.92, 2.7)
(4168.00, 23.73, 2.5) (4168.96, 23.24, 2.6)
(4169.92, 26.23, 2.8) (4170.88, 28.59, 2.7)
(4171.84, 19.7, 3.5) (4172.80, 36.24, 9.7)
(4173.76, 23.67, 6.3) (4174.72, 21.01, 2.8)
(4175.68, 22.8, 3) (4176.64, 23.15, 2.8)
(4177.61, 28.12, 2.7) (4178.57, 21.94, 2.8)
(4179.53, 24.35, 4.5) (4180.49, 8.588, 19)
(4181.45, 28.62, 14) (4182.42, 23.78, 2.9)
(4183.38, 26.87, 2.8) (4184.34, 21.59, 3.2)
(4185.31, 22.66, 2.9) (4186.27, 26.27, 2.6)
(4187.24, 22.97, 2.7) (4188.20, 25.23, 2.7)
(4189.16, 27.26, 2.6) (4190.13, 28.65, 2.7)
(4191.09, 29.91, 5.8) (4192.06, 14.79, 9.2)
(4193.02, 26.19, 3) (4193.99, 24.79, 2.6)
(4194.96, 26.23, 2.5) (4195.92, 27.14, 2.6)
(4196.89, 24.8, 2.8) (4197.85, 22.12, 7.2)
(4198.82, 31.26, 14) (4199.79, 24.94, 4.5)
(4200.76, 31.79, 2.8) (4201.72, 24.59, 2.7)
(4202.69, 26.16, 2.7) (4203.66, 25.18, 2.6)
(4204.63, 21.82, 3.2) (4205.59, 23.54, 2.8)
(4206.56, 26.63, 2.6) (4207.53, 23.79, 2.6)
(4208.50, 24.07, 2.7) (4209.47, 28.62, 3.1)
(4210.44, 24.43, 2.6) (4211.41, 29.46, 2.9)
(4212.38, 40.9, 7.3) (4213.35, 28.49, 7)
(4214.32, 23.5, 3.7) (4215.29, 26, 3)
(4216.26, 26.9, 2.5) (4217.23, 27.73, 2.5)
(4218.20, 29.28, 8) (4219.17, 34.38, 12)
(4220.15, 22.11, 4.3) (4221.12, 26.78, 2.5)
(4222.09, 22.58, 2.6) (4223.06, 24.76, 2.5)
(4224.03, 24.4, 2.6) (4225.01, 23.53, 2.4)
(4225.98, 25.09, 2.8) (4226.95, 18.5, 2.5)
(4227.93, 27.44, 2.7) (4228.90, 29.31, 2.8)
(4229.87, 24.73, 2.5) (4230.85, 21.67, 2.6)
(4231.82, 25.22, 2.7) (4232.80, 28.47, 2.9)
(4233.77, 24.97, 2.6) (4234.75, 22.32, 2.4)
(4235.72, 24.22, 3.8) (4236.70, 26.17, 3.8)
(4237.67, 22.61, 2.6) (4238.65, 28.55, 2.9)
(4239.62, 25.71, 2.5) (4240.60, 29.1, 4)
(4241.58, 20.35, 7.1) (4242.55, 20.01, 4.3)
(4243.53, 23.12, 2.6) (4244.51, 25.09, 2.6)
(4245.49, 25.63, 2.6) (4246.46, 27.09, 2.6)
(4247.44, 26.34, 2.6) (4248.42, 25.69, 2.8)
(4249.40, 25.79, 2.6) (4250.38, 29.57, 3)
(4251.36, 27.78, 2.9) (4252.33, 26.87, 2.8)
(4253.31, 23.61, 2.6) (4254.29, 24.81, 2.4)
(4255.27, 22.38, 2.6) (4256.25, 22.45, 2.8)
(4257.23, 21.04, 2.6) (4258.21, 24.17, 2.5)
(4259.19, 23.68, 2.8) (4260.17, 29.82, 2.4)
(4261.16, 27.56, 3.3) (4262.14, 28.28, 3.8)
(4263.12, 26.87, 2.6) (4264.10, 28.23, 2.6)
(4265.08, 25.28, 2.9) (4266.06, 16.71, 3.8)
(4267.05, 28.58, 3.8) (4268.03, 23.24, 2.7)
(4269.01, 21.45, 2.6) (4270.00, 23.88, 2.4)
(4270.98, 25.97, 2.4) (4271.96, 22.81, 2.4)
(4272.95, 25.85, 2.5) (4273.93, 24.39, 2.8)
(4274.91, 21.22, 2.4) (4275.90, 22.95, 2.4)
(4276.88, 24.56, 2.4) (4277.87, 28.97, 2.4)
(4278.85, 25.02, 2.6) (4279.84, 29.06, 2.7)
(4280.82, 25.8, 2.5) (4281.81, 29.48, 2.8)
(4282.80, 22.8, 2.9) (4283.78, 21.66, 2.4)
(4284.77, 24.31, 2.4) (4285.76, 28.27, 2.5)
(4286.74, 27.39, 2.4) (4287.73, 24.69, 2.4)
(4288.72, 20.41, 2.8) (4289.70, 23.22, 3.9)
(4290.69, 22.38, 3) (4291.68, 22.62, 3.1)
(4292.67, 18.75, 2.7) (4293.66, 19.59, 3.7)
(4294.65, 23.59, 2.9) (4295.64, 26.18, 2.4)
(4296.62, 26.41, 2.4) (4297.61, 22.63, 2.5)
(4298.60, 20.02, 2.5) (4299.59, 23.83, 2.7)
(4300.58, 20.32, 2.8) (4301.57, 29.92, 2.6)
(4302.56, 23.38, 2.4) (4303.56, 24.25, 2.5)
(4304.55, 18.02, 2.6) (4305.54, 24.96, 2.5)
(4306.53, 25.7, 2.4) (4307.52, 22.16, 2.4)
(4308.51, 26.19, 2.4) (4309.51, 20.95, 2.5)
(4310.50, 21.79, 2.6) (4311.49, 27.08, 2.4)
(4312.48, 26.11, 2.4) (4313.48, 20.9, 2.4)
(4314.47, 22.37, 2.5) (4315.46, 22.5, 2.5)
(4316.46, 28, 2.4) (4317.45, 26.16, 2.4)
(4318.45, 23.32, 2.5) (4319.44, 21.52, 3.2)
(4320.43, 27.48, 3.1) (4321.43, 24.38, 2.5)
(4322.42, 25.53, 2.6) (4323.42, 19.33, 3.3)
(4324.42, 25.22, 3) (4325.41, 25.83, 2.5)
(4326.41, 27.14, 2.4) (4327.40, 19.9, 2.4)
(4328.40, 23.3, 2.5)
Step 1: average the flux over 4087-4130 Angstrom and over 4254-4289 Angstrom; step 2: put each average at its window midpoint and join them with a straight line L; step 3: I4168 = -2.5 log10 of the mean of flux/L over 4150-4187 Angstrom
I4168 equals -0.09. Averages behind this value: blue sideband 21.7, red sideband 24.9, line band 24.8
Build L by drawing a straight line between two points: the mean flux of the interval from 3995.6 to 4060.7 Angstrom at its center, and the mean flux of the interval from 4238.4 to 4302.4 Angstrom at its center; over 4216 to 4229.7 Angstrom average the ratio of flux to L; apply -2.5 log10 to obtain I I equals -0.05 mag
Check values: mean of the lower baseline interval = 25.3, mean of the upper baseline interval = 24.7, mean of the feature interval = 25.9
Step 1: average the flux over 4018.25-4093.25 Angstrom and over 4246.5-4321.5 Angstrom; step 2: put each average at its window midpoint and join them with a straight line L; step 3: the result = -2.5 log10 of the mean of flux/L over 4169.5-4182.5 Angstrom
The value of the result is 0.02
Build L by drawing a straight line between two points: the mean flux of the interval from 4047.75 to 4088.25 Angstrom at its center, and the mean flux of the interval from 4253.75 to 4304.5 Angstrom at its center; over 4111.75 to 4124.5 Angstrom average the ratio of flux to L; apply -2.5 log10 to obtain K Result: 0.07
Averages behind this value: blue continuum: 24.4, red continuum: 24.3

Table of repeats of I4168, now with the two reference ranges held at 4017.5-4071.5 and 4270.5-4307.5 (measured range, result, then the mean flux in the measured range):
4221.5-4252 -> -0.03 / 25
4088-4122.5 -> 0.15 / 21.6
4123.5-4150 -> -0.01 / 25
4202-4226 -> -0.09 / 26.4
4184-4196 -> -0.02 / 24.9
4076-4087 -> 0.02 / 24.5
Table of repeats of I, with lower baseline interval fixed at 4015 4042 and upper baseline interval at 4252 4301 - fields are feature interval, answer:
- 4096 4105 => 0.311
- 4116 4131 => 0.065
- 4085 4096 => 0.118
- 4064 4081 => 0.056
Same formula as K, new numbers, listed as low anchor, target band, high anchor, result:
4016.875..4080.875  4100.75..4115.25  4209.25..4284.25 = 0.211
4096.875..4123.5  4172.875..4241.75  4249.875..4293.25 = -0.084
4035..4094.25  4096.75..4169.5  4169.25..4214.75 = 0.054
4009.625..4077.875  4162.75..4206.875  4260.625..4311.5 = -0.026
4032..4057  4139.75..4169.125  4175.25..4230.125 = -0.013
